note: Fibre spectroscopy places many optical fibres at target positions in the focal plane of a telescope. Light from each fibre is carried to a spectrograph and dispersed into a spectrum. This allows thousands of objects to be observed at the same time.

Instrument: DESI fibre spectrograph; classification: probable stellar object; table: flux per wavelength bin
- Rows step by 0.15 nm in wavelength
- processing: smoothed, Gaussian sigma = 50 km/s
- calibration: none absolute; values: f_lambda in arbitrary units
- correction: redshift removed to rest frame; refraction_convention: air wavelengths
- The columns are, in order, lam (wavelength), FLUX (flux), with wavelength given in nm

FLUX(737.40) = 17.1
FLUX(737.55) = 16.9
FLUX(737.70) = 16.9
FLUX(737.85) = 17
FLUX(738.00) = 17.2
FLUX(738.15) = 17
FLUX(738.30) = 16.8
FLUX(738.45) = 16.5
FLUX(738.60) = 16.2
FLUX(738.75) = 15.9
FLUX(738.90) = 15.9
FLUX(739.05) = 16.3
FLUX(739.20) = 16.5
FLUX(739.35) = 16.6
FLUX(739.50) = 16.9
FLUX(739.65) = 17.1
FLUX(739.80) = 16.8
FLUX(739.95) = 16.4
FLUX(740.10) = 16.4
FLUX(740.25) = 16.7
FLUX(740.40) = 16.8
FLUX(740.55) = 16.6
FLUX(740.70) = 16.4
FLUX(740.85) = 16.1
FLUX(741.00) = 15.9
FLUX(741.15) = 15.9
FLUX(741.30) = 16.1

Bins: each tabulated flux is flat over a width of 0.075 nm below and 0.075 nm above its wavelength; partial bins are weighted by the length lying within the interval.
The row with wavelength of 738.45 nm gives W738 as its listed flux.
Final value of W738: 16.5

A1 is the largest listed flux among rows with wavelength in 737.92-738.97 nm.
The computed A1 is 17.2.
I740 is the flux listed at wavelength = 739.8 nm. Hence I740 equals 16.8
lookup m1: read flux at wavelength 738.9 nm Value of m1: 15.9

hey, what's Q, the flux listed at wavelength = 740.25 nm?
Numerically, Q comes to 16.7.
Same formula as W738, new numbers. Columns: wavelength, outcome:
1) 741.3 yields 16.1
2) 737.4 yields 17.1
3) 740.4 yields 16.8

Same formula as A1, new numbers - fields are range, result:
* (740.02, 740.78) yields 16.8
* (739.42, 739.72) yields 17.1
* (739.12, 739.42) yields 16.6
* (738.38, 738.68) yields 16.5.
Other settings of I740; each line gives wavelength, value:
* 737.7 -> 16.9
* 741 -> 15.9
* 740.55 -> 16.6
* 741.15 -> 15.9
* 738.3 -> 16.8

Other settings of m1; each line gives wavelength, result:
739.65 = 17.1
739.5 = 16.9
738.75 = 15.9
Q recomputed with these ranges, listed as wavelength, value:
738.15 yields 17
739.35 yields 16.6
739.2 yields 16.5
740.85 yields 16.1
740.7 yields 16.4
